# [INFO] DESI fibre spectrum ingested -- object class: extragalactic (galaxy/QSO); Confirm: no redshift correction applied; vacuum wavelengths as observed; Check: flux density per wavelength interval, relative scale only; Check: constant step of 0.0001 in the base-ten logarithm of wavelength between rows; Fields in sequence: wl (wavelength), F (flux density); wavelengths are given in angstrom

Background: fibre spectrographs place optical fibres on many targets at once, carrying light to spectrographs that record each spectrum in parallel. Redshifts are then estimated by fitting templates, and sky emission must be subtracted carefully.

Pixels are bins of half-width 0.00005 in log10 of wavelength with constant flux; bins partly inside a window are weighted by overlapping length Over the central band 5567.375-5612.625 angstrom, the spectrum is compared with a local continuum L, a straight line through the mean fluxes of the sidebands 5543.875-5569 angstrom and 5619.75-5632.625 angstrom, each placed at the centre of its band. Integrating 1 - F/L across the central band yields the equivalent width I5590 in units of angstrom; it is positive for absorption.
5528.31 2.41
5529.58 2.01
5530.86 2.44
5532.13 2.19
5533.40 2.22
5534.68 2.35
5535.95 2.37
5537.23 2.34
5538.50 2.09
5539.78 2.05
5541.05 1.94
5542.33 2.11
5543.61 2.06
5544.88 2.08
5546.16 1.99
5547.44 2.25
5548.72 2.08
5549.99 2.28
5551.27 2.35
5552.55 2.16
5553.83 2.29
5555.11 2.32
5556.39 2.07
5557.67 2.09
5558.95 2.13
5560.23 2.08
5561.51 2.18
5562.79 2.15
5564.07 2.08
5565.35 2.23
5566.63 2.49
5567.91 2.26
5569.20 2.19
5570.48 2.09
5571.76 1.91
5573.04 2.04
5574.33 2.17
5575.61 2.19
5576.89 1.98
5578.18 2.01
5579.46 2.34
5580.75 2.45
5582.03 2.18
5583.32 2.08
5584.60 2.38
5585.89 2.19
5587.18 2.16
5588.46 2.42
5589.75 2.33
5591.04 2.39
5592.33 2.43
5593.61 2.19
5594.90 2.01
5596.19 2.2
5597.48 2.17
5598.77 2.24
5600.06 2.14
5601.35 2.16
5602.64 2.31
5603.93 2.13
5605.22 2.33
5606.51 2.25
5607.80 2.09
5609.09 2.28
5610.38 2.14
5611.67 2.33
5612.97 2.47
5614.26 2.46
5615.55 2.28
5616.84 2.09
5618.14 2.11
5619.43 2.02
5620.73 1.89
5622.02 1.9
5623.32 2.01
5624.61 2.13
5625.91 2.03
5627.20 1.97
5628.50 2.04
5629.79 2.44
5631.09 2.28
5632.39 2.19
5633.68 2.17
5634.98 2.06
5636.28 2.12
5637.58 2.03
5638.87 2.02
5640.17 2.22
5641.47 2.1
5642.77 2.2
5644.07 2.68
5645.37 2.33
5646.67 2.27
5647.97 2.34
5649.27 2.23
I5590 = -1.51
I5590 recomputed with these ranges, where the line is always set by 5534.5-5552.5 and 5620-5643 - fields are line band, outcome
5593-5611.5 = -0.6 angstrom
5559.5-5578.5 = 0.0 angstrom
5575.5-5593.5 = -1.0 angstrom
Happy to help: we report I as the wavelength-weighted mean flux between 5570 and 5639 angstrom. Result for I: 2.18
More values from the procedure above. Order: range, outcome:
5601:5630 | 2.16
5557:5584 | 2.16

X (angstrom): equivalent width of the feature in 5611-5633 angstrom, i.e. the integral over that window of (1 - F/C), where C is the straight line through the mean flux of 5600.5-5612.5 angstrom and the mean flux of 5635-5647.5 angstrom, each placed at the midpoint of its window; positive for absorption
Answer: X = 0.6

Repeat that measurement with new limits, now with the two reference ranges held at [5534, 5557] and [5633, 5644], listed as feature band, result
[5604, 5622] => -0.4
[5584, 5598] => -0.6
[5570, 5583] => 0.2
